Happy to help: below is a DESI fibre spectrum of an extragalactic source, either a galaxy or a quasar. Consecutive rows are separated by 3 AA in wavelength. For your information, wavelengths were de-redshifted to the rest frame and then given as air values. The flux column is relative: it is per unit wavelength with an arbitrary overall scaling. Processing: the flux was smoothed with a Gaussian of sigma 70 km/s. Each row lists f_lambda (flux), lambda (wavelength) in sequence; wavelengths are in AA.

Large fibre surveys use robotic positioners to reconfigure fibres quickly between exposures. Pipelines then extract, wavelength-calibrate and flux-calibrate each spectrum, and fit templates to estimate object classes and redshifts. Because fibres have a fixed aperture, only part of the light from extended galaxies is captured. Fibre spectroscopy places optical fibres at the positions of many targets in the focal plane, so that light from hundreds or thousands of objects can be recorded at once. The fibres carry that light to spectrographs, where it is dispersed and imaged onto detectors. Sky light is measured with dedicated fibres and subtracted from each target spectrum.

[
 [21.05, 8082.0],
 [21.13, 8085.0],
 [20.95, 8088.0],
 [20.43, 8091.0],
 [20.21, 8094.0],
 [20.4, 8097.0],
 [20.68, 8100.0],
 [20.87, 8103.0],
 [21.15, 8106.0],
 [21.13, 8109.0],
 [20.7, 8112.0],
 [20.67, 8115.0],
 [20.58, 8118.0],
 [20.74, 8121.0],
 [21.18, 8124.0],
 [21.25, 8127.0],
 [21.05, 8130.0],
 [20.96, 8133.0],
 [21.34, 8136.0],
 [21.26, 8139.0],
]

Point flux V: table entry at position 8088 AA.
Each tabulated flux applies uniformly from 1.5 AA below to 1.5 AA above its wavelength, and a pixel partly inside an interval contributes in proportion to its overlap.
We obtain 20.95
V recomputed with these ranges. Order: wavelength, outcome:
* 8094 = 20.21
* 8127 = 21.25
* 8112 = 20.7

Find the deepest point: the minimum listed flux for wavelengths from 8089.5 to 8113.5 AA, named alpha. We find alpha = 20.21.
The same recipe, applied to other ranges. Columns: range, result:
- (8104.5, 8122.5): 20.58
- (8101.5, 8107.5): 20.87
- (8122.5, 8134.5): 20.96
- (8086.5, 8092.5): 20.43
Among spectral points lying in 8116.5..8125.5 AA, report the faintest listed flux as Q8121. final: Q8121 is 20.58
